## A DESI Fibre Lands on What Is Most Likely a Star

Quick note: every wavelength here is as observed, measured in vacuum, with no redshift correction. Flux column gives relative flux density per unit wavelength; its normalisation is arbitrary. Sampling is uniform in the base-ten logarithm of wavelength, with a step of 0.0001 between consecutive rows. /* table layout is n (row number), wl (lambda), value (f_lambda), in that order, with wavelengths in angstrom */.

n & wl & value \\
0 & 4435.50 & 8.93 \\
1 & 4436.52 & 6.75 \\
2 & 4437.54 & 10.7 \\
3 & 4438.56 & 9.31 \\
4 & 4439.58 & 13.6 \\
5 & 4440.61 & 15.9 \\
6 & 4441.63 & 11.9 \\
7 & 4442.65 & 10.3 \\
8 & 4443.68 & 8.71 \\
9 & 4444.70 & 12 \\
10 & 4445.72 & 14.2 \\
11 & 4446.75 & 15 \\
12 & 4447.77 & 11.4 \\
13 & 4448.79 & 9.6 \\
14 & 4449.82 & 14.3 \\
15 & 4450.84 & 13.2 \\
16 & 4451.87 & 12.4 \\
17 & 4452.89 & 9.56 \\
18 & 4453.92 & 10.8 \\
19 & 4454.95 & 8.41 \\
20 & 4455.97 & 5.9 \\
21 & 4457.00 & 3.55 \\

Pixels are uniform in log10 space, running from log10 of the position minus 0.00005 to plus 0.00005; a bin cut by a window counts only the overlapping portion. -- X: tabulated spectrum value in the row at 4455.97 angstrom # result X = 5.9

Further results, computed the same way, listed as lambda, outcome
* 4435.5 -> 8.93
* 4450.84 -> 13.2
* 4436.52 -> 6.75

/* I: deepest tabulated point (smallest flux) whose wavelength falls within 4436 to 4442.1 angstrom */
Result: 6.75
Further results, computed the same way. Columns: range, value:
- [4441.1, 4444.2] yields 8.71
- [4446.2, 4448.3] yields 11.4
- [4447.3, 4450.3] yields 9.6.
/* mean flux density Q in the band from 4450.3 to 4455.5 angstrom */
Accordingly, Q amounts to 10.9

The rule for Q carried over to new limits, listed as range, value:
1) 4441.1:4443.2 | 11.1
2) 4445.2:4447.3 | 14.5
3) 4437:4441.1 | 12.3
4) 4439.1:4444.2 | 12.1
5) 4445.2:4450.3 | 12.9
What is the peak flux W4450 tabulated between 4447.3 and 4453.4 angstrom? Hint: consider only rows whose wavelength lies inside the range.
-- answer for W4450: 14.3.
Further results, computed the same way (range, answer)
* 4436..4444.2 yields 15.9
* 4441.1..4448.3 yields 15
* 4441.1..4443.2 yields 11.9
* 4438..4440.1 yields 13.6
